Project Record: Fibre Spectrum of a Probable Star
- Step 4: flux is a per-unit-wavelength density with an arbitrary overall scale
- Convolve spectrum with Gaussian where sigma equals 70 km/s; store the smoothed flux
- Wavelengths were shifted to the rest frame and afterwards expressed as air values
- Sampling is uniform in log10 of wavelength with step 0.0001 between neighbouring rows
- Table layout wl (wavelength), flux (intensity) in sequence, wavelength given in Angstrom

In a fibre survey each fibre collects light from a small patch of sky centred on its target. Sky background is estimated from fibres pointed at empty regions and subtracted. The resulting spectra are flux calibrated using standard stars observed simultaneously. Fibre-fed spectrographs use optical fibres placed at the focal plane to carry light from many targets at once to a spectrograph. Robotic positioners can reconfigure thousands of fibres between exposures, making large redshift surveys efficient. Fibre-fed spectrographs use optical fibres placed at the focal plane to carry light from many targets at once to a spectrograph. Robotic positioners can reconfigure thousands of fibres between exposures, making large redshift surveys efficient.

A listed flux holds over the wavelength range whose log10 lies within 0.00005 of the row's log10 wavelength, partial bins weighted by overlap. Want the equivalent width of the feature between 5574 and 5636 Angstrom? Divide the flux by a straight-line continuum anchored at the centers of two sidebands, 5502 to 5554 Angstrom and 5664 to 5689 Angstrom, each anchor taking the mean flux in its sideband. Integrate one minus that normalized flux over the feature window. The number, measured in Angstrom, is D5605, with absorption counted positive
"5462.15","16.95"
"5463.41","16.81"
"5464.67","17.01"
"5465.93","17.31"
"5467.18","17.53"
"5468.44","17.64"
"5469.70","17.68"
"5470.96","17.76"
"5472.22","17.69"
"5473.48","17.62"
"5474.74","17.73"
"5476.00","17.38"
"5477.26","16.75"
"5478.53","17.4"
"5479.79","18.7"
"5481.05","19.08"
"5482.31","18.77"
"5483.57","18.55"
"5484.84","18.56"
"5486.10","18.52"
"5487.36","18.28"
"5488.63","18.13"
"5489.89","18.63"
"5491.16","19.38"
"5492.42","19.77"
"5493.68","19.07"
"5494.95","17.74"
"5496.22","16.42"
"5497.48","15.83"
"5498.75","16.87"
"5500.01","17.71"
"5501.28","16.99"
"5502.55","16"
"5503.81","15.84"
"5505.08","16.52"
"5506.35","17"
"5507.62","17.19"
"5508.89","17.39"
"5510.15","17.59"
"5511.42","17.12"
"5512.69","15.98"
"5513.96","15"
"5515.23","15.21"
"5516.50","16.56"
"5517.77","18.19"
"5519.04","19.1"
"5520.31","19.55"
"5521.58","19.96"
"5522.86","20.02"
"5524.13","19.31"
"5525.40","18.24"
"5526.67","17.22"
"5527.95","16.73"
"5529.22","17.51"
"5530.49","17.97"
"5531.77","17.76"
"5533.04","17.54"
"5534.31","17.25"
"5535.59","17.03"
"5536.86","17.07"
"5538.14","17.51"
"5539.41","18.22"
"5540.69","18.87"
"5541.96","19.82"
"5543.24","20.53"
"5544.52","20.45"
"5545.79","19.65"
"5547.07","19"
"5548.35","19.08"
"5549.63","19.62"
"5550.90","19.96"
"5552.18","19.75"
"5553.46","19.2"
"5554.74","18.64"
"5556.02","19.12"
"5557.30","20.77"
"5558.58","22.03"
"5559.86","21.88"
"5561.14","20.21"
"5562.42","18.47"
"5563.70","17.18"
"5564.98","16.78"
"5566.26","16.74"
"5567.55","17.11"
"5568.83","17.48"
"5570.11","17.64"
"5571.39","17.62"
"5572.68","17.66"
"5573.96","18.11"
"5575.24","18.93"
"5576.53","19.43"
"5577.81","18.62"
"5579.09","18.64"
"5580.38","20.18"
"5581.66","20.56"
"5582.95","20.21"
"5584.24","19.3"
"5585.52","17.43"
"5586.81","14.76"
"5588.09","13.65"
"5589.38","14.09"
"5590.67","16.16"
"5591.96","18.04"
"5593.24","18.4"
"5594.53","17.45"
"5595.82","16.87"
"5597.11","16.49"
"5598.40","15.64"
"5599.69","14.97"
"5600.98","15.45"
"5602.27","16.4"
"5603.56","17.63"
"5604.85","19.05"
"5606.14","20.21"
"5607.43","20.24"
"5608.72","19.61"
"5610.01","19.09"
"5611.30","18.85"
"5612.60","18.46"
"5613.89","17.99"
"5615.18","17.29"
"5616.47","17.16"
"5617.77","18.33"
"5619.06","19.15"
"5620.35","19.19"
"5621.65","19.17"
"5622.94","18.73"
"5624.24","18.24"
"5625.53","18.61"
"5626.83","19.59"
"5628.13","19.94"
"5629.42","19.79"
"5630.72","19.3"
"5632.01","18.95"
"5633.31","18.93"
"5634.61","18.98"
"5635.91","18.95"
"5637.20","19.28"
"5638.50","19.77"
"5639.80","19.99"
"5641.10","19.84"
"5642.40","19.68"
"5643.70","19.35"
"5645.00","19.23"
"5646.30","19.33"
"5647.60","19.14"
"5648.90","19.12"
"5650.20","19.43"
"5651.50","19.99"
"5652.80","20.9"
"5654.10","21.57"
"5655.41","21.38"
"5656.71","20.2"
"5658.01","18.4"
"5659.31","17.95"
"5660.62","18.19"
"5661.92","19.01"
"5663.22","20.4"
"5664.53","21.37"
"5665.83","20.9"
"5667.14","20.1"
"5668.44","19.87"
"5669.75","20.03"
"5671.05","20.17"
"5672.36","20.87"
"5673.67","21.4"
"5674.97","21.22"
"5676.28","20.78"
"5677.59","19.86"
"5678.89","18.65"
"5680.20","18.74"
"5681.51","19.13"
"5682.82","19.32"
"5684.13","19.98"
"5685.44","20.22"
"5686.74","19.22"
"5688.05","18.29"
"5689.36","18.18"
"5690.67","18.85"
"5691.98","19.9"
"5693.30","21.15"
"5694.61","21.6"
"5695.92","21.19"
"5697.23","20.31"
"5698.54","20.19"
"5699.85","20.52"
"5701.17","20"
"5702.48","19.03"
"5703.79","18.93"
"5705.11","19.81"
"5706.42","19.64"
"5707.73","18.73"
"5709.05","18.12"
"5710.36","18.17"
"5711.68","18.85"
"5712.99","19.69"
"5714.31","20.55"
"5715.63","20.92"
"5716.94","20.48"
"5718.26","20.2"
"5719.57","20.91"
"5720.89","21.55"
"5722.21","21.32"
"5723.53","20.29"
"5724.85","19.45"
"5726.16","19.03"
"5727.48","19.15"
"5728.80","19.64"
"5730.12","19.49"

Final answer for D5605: 2.8 Angstrom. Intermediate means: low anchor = 18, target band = 18.2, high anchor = 20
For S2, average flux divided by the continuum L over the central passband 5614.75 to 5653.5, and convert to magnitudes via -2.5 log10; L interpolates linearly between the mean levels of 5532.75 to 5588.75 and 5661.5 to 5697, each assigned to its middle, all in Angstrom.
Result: 0.02 mag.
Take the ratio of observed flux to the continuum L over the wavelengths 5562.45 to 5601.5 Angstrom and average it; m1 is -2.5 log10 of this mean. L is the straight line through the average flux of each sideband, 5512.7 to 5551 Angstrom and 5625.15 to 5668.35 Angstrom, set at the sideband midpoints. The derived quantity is 0.09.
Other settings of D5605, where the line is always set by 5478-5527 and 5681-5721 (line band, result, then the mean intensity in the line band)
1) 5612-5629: 0.3 Angstrom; 18.6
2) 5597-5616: 1.0 Angstrom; 17.9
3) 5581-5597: 1.2 Angstrom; 17.2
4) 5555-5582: -0.5 Angstrom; 18.8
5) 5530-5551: -0.5 Angstrom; 18.6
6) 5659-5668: -0.2 Angstrom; 19.8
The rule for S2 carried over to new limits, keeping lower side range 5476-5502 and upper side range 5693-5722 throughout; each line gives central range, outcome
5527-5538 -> 0.07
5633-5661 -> 0.00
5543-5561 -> -0.08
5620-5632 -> 0.01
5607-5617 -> 0.03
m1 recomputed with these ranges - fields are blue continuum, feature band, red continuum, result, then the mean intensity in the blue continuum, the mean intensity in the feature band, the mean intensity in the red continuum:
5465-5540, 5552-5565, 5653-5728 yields -0.07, 17.7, 19.6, 19.9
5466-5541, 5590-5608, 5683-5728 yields 0.08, 17.7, 17.3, 19.8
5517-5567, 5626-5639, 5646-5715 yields 0.01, 18.8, 19.3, 19.8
